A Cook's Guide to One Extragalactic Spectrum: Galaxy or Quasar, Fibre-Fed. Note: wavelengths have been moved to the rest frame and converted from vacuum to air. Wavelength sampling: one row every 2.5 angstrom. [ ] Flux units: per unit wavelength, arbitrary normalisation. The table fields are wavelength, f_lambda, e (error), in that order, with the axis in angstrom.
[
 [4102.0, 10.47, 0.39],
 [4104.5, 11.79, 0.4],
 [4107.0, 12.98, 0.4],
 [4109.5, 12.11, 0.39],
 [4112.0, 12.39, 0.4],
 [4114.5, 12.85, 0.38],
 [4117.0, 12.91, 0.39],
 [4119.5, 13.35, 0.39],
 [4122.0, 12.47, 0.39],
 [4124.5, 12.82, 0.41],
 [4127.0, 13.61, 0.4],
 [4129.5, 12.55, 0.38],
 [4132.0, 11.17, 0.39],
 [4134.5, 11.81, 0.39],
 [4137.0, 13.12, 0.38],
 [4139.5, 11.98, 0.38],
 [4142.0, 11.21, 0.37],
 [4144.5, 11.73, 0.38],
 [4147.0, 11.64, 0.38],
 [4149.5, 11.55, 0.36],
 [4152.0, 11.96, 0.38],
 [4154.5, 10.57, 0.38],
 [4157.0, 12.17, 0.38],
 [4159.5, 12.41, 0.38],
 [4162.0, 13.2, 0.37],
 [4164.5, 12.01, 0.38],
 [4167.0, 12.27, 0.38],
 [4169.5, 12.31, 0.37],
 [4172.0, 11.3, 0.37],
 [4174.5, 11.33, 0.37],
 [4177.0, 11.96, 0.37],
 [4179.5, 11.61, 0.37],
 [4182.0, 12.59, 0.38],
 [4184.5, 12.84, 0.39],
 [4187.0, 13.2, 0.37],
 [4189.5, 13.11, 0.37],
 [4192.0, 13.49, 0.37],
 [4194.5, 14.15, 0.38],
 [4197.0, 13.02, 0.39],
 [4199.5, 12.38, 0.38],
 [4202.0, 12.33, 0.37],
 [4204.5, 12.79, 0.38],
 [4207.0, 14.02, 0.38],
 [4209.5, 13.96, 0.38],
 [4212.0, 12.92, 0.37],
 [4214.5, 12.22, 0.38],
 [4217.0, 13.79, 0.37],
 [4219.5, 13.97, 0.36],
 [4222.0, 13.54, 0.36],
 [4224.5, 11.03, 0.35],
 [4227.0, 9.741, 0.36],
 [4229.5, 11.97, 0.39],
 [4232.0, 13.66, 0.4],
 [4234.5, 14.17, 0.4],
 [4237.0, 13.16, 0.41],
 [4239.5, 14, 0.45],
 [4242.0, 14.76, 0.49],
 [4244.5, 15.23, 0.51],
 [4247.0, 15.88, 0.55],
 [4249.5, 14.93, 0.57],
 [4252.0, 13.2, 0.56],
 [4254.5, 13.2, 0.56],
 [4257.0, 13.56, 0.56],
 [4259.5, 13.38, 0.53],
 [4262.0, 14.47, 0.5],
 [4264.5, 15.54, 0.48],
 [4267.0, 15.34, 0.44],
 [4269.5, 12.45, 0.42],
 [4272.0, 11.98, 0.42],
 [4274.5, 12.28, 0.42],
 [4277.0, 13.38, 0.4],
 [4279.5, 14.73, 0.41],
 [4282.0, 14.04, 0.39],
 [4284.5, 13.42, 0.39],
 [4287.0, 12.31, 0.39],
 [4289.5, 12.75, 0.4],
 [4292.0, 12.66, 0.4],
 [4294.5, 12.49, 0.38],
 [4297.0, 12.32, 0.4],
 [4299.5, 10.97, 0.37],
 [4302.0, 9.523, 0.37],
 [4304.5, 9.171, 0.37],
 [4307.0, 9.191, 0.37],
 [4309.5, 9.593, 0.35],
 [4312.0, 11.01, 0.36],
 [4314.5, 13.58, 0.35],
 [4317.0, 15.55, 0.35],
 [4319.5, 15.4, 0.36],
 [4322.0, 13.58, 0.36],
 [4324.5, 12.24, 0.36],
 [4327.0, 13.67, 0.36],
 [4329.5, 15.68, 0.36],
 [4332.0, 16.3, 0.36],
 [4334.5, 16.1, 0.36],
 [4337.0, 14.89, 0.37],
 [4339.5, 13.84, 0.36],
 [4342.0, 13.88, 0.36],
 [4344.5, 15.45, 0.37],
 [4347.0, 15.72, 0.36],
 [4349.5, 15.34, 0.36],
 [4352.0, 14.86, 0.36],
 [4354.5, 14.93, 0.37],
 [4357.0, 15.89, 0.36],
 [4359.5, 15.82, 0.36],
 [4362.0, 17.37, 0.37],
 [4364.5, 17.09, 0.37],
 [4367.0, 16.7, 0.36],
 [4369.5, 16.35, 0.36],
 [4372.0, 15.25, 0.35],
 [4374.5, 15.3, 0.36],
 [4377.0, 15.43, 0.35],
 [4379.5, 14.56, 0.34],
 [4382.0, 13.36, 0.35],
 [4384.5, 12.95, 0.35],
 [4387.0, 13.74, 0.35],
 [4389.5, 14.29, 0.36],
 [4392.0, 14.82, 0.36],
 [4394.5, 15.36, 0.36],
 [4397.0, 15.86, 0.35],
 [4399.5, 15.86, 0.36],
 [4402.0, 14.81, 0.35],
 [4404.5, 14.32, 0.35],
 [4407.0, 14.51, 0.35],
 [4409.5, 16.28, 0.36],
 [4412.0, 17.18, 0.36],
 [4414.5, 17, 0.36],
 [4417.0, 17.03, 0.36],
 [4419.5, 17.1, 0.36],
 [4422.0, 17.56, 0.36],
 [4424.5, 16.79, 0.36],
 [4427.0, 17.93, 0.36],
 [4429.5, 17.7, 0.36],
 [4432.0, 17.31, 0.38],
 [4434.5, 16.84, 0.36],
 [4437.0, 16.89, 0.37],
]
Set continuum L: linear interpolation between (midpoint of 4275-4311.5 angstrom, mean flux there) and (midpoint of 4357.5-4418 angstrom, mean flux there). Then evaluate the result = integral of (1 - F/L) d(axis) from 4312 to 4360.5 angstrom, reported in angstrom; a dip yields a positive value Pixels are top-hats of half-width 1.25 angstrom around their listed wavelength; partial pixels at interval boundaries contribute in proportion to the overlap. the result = -4.5 angstrom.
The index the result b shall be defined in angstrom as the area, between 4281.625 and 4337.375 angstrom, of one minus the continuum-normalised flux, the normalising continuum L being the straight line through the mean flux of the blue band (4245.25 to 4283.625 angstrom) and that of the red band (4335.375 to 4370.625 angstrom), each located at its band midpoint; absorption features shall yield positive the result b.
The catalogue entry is 7.3 angstrom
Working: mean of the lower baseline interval 13.9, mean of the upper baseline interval 15.6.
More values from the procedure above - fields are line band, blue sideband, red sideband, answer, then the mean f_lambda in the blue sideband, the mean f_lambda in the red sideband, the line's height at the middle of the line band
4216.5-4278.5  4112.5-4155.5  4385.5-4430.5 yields 1.0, 12.2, 16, 13.8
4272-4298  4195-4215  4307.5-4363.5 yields 1.8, 13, 14.5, 13.9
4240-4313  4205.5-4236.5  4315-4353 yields 4.7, 12.9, 14.8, 13.8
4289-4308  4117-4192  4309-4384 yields 4.1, 12.2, 14.9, 14.2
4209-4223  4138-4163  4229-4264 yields 0.0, 11.8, 14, 13.3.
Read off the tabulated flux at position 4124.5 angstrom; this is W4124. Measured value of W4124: 12.82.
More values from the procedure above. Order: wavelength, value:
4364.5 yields 17.09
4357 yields 15.89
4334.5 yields 16.1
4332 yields 16.3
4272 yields 11.98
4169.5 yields 12.31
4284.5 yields 13.42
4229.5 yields 11.97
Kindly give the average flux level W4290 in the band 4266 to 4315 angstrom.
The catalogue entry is 12.1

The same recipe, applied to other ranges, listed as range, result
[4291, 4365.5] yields 13.8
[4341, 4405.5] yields 15.2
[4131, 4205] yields 12.2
